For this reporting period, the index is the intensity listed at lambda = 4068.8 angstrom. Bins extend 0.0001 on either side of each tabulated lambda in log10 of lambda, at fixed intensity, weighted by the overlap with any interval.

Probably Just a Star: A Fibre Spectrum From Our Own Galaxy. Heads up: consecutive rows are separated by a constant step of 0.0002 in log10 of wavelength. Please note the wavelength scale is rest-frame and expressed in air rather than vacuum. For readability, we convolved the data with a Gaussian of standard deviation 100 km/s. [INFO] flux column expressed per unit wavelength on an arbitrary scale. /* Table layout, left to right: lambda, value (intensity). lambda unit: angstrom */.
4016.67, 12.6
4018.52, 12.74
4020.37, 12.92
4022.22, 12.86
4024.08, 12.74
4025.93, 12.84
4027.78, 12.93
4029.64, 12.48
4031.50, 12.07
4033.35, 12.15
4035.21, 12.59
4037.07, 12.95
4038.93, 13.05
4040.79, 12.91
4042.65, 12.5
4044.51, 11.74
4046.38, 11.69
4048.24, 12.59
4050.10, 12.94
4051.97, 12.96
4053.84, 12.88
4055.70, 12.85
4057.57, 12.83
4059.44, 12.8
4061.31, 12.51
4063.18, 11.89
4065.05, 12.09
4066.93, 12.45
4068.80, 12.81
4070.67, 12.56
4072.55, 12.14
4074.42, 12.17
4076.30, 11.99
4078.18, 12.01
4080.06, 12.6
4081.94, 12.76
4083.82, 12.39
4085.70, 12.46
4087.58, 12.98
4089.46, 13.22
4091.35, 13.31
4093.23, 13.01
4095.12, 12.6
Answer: 12.81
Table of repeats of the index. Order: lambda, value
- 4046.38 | 11.69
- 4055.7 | 12.85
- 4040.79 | 12.91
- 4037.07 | 12.95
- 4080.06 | 12.6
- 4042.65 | 12.5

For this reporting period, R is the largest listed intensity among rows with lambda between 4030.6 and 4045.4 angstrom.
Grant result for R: 13.05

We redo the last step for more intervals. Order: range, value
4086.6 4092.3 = 13.31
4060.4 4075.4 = 12.81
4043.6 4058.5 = 12.96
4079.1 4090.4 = 13.22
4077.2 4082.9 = 12.76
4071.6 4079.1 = 12.17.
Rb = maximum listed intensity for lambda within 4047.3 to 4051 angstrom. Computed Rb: 12.94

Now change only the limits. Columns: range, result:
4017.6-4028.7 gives 12.93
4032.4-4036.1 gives 12.59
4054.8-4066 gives 12.85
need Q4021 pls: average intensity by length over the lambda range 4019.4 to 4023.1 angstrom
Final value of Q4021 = 12.9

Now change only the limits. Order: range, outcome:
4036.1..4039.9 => 13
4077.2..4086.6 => 12.4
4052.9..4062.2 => 12.8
